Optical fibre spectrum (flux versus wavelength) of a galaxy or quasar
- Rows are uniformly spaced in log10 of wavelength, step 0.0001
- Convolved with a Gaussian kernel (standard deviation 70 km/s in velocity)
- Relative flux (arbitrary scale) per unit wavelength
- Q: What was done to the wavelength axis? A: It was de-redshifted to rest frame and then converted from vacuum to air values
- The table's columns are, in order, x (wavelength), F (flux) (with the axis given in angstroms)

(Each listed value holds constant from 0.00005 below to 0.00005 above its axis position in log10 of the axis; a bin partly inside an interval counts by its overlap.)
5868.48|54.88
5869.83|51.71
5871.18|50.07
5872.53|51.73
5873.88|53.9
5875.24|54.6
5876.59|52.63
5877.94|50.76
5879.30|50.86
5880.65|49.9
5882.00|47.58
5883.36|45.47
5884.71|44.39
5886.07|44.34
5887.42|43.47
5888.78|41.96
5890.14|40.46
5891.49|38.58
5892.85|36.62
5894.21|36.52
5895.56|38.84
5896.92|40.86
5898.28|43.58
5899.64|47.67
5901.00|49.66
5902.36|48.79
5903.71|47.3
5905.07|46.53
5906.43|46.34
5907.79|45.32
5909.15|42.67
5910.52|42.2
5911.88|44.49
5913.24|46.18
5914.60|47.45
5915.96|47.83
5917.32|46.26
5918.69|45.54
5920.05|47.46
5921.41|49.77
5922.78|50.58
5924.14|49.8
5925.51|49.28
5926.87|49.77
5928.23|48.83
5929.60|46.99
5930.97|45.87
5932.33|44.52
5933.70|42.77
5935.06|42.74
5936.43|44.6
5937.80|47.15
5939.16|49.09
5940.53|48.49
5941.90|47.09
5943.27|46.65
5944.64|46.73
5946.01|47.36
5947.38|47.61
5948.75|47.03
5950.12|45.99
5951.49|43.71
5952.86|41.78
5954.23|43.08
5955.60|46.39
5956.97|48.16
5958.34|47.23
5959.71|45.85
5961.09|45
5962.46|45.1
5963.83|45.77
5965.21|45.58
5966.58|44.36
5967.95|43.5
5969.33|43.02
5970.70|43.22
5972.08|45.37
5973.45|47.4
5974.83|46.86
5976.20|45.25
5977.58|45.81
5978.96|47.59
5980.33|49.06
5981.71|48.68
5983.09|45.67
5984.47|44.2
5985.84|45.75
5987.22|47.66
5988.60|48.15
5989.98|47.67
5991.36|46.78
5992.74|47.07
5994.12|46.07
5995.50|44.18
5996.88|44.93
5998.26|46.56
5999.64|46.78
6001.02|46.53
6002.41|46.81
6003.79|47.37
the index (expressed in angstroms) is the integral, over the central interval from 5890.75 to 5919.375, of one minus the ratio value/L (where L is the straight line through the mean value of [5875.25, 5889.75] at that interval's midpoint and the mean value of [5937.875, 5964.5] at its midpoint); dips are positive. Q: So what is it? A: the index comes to 1.7 angstroms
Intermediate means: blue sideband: 47.3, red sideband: 46.2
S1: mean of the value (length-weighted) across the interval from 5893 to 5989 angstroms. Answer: 45.9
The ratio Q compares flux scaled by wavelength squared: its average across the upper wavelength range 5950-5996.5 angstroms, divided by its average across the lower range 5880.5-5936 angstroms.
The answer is 1.04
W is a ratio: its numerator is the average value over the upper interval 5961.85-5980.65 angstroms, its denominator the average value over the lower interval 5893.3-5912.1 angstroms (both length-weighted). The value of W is 1.03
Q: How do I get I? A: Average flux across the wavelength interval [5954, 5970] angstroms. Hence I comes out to 45.3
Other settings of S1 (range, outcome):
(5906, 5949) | 46.7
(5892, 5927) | 45.6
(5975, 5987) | 46.6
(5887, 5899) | 40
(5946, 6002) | 45.9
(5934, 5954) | 46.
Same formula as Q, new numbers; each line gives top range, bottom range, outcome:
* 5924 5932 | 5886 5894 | 1.21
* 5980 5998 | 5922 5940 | 1.01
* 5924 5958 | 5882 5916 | 1.07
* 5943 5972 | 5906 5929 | 0.98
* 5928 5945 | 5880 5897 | 1.11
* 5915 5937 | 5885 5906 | 1.10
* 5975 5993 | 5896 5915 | 1.06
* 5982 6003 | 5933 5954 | 1.03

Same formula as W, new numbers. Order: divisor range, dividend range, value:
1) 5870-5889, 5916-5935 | 0.97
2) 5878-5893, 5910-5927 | 1.07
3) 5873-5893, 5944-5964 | 0.98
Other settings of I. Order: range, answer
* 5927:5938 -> 45.6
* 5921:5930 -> 49.3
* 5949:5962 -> 45.3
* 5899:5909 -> 47.2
